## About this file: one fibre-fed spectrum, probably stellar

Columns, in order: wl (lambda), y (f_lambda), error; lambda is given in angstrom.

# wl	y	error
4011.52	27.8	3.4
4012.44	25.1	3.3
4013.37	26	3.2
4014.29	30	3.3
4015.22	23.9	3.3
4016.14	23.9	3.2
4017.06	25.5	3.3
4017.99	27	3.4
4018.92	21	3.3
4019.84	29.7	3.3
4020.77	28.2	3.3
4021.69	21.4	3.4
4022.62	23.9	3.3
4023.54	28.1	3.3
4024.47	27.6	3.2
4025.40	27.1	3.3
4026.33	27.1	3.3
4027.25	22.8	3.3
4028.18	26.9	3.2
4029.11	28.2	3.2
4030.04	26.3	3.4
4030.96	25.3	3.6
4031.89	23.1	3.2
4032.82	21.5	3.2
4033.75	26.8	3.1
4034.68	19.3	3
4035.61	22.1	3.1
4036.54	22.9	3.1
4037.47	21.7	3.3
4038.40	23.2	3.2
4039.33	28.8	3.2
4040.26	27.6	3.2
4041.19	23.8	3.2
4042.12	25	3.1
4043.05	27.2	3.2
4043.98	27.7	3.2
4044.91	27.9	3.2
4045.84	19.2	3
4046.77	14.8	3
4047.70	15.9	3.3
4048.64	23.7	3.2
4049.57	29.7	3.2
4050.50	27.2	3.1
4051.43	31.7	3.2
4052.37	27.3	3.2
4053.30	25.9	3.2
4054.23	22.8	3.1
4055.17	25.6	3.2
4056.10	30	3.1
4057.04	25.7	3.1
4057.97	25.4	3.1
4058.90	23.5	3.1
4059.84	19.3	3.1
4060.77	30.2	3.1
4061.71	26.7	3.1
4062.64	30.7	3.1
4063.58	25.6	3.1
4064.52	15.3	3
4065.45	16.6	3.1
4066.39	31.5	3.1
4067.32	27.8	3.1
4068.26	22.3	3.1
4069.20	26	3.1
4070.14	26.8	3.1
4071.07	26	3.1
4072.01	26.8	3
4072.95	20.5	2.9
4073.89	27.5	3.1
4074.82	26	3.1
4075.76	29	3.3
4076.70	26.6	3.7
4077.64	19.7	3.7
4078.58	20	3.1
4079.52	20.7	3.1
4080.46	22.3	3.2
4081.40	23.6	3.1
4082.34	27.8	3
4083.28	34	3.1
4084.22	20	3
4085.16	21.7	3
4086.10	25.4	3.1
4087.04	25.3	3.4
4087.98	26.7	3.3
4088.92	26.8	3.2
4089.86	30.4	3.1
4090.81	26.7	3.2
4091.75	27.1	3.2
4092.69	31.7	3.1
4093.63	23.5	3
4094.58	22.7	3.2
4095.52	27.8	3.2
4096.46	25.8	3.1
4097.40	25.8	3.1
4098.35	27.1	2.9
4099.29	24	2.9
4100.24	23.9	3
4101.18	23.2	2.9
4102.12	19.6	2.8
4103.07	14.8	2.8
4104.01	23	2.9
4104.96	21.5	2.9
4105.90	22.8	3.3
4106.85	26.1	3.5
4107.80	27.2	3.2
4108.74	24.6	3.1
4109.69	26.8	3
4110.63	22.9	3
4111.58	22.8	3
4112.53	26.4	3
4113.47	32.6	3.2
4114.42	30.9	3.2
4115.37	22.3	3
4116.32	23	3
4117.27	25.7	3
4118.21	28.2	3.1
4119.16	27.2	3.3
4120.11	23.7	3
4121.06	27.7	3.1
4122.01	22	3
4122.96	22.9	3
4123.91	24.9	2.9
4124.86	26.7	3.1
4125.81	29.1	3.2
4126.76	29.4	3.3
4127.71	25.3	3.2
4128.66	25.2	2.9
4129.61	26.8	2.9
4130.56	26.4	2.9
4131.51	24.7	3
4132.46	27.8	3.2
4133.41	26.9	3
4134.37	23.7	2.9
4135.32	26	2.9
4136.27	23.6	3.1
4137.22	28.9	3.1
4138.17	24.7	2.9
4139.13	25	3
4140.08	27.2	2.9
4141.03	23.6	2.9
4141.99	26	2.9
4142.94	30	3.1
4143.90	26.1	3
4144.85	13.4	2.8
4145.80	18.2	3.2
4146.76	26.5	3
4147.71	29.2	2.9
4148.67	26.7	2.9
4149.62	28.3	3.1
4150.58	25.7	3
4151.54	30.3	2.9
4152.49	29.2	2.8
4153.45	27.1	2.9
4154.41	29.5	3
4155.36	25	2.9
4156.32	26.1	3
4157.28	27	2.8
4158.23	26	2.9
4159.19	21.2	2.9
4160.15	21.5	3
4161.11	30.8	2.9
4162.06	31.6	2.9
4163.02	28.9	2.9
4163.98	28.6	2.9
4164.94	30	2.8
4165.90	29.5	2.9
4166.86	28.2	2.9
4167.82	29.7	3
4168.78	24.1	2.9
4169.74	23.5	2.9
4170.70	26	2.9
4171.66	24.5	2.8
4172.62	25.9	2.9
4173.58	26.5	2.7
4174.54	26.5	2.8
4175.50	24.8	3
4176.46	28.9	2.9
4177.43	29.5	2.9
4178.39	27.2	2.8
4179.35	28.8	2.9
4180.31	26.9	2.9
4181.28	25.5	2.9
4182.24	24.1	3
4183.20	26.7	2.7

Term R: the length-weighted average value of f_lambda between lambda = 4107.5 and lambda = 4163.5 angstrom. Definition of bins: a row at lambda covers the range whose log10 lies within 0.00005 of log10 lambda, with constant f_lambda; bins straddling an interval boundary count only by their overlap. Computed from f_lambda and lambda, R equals 26.1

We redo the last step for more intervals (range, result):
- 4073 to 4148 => 25.2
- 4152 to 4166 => 27.4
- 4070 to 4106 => 24.7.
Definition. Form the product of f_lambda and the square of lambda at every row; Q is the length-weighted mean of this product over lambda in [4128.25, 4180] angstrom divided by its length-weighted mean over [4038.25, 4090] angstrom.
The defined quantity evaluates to 1.1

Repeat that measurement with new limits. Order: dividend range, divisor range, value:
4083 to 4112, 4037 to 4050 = 1.06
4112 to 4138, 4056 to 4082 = 1.09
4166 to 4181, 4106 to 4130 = 1.06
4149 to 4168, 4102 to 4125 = 1.15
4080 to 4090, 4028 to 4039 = 1.10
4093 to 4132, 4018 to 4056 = 1.04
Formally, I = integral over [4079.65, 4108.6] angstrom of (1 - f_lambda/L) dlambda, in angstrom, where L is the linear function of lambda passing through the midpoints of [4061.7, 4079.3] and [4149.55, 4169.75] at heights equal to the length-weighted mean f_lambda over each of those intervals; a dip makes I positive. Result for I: 0.6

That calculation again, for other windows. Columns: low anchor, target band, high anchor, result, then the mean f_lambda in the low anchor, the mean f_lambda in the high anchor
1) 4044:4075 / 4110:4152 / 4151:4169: 1.7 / 24.9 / 27.6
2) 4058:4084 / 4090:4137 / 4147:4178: 1.0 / 24.9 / 27.2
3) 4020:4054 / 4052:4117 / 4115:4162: 0.8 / 24.9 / 25.8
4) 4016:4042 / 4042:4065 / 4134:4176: 0.3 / 25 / 26.3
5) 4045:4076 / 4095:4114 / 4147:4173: 1.1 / 24.9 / 27.2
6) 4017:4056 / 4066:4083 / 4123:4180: 0.2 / 25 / 26.5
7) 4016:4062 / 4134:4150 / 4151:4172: 1.0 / 25.1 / 27.2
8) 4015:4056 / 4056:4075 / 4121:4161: 0.0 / 25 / 25.8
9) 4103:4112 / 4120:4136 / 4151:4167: -0.4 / 23.6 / 27.7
